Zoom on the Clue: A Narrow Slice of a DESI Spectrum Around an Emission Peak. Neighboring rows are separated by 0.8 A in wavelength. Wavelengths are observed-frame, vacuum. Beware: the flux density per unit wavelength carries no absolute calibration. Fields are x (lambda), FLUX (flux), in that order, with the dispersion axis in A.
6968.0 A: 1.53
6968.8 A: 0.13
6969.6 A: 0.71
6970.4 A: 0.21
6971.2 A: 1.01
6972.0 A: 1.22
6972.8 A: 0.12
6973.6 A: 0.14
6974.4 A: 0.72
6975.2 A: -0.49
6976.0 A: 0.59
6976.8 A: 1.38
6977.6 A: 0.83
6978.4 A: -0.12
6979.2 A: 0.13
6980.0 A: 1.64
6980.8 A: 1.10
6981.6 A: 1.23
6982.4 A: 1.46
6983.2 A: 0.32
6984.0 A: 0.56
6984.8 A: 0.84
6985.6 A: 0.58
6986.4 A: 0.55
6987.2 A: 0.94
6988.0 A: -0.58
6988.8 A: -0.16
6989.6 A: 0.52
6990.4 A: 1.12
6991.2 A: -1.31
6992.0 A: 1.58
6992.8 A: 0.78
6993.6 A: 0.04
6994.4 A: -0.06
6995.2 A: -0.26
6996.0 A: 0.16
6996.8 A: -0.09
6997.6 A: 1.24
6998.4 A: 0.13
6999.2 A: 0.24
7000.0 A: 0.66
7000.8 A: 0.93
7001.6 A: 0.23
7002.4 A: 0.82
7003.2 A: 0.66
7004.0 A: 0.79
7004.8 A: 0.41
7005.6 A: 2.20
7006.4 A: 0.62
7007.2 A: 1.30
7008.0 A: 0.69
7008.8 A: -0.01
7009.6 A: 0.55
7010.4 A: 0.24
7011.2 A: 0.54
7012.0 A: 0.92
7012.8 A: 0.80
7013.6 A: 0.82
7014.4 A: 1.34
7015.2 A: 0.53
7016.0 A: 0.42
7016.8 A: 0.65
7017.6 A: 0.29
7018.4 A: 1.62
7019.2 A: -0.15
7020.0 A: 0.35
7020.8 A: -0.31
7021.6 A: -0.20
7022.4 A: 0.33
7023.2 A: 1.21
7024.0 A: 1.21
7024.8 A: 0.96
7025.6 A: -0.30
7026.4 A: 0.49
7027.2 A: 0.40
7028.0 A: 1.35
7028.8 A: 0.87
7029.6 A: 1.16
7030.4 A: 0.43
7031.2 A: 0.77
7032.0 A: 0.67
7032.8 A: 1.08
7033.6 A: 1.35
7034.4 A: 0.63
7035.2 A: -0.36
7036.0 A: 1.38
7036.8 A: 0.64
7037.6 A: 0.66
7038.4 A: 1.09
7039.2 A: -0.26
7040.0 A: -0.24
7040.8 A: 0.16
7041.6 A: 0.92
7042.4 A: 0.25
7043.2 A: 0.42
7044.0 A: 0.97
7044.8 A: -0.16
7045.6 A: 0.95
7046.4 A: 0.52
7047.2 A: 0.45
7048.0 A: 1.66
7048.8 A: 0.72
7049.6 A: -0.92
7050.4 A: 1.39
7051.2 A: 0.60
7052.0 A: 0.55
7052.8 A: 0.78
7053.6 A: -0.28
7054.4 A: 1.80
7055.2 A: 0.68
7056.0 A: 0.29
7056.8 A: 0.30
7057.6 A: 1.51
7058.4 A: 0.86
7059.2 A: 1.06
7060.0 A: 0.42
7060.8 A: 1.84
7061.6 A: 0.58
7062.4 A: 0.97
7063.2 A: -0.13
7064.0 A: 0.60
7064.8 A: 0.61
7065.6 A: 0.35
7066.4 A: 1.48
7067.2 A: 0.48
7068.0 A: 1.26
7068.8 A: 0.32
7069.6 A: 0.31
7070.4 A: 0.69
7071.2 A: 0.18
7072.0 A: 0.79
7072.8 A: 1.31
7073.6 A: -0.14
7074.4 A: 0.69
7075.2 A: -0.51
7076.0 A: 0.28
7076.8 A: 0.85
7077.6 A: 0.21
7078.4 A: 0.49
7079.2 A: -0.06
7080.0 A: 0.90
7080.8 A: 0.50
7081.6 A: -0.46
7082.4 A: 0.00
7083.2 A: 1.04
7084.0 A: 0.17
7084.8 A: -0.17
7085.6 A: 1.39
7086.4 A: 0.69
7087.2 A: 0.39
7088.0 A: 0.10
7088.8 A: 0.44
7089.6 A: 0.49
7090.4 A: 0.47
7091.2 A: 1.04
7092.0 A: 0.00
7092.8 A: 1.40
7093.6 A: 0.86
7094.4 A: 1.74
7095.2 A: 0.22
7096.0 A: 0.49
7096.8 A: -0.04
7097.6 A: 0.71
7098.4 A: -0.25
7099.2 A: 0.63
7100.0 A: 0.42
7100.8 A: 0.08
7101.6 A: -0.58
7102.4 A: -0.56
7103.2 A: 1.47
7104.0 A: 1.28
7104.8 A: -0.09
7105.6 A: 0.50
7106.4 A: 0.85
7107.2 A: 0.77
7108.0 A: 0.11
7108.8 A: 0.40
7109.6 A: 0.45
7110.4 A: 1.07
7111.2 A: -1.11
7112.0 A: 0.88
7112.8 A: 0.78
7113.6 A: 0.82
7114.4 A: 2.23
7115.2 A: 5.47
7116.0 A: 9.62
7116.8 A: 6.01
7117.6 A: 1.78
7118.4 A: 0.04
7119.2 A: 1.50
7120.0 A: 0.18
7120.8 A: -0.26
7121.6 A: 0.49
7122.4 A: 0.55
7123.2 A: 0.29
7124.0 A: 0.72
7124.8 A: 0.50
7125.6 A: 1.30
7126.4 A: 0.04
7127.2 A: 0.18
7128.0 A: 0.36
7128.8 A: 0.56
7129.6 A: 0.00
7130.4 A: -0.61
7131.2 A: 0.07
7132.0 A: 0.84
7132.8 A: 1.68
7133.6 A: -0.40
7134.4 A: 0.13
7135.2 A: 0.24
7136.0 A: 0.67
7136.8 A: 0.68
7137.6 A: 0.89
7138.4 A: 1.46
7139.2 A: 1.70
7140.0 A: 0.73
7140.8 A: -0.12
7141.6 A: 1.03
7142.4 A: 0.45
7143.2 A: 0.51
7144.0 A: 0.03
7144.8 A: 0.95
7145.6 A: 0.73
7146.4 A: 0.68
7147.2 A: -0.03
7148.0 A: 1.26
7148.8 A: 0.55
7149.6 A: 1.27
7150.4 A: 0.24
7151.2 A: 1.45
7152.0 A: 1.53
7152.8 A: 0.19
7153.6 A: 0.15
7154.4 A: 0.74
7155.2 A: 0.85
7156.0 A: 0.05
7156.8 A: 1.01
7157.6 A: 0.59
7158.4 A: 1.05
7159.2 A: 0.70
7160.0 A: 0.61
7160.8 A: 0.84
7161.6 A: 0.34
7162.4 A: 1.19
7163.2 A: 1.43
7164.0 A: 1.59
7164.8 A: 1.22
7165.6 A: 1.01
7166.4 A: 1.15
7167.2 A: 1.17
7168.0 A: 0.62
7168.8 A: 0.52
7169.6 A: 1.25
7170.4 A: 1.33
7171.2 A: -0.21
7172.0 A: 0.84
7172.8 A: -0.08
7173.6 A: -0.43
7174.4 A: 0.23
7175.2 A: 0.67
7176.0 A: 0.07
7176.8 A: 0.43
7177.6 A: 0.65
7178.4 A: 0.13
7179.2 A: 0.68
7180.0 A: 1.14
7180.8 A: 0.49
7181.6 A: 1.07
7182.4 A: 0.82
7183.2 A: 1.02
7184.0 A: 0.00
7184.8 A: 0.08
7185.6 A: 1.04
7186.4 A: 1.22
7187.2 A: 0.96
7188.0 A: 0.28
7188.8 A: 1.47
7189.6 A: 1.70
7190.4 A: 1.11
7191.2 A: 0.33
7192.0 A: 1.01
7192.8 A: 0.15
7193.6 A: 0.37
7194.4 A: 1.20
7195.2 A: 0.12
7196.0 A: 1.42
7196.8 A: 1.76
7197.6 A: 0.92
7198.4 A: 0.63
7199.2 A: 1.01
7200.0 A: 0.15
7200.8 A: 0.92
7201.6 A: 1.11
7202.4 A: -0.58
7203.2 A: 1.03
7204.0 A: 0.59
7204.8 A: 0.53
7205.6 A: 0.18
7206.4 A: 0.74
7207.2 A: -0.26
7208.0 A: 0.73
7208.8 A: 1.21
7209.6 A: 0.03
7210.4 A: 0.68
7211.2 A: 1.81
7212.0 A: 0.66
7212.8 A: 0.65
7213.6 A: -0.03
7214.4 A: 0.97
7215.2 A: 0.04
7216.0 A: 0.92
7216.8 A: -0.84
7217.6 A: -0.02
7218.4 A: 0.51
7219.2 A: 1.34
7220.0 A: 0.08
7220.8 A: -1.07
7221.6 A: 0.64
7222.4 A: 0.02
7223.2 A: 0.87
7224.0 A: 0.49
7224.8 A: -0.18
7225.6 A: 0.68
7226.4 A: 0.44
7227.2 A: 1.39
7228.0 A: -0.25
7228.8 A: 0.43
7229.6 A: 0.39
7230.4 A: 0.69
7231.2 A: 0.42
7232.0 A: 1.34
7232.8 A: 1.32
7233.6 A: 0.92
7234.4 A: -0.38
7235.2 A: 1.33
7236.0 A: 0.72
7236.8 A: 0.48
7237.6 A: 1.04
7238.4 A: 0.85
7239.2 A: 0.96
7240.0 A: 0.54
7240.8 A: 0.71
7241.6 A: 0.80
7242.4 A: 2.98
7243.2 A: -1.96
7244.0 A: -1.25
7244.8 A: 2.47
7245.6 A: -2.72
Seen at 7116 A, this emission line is Halpha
